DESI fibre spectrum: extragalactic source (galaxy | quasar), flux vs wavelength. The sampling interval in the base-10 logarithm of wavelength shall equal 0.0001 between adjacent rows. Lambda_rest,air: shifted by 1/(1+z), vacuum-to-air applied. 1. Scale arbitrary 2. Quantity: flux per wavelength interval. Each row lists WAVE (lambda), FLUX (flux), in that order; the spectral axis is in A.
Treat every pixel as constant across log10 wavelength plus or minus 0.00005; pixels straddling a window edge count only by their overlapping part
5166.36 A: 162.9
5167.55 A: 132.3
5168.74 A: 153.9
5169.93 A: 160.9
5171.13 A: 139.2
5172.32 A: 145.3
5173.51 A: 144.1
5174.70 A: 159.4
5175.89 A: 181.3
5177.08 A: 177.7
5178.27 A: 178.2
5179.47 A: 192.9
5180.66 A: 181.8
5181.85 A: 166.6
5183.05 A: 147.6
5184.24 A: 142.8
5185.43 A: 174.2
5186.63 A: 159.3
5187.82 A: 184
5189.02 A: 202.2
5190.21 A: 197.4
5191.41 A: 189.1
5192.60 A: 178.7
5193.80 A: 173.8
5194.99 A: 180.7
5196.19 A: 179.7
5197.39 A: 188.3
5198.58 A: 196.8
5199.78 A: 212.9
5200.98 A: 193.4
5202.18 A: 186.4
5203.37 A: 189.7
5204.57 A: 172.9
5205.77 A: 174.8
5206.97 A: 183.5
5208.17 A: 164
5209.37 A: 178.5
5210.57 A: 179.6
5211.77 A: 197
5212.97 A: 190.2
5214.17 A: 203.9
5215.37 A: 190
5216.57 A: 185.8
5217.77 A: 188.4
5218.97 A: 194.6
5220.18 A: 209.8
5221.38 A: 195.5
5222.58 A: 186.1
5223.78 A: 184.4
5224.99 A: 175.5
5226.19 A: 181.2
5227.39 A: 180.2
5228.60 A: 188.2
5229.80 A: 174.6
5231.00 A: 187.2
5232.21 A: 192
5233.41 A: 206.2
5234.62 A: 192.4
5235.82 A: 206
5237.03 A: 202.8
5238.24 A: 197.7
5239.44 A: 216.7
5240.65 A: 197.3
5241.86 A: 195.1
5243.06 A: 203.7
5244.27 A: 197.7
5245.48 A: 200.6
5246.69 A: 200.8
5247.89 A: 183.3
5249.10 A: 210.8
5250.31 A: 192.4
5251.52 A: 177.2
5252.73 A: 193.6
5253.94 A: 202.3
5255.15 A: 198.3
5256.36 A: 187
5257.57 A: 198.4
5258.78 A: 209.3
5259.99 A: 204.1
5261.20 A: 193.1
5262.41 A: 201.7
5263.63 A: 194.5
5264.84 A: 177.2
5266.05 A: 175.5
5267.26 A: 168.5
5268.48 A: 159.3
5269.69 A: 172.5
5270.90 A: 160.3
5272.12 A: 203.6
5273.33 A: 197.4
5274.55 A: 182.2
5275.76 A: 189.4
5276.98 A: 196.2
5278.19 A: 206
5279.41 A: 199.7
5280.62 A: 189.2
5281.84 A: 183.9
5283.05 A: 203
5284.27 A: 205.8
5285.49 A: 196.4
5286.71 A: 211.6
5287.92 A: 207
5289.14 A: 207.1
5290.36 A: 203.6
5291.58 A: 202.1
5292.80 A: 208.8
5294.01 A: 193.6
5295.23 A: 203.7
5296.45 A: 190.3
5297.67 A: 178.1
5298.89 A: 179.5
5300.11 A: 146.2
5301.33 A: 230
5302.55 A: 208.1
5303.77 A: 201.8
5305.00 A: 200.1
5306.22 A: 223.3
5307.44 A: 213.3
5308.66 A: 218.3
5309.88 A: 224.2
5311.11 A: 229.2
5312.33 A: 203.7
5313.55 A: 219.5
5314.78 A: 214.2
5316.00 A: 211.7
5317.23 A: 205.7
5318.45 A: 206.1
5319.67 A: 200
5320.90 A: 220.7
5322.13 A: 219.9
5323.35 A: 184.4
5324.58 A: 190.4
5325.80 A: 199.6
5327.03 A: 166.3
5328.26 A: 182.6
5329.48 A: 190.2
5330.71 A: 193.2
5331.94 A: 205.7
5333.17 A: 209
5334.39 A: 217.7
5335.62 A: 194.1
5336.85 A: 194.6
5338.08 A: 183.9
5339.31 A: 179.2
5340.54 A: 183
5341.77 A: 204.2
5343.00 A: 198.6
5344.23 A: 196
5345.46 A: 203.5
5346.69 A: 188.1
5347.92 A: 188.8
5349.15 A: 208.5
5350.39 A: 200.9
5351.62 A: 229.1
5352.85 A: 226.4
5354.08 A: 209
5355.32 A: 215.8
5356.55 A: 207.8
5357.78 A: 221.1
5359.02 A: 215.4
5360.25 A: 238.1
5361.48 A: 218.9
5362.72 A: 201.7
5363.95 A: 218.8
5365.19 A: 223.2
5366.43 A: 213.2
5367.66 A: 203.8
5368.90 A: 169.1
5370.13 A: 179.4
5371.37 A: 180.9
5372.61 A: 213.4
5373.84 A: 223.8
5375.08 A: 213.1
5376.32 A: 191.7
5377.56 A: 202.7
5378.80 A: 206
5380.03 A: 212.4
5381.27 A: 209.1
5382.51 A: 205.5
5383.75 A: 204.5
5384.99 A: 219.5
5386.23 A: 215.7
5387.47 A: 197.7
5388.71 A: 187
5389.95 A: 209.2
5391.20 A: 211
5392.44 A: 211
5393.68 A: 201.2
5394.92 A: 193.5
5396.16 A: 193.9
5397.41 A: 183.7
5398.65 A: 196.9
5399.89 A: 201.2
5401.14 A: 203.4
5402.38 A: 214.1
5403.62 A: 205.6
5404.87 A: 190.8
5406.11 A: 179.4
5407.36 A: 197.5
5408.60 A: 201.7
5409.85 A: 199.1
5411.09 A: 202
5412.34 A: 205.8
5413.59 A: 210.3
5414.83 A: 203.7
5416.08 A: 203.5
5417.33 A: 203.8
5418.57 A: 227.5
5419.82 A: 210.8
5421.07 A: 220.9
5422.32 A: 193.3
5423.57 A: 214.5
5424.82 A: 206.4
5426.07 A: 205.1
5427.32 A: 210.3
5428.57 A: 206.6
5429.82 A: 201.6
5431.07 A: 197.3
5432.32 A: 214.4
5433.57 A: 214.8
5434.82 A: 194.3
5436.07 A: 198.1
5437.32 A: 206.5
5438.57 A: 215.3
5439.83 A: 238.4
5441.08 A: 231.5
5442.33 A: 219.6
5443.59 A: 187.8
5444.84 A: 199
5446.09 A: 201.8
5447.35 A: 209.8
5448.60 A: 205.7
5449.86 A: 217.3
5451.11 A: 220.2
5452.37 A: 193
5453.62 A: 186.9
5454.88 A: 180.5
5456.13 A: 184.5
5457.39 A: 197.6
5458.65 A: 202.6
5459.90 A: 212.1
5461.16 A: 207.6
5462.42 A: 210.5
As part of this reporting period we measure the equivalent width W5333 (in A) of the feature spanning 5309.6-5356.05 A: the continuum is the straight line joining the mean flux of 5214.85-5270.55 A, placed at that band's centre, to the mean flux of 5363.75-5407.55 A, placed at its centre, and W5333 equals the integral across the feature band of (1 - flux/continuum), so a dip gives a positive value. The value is -1.0 A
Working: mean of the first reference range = 192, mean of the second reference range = 202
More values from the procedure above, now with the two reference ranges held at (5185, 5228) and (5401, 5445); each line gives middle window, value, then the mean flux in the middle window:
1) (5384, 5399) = 0.13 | 202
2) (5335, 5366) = -0.96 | 206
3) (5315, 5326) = -0.44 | 205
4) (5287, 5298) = -0.34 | 200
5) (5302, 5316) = -1.30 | 214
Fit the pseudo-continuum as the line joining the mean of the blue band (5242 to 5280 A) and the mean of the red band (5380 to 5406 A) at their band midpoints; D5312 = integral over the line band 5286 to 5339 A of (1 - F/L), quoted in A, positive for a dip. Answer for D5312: -1.7 A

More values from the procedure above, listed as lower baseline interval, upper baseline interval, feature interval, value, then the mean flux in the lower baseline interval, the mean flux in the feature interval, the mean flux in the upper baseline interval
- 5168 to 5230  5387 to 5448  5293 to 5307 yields -0.39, 179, 197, 205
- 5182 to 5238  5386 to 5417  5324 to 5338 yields 0.04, 186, 194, 201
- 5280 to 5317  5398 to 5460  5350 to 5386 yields -0.93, 204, 210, 205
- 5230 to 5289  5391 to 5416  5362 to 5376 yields -0.33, 194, 203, 200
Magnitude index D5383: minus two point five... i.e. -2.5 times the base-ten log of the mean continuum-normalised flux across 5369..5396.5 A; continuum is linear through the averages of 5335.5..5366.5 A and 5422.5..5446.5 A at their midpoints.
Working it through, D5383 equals 0.02 mag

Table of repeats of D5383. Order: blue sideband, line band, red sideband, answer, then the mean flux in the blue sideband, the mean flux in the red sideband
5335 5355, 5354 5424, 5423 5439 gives -0.01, 199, 207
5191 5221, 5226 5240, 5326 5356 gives -0.03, 187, 199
